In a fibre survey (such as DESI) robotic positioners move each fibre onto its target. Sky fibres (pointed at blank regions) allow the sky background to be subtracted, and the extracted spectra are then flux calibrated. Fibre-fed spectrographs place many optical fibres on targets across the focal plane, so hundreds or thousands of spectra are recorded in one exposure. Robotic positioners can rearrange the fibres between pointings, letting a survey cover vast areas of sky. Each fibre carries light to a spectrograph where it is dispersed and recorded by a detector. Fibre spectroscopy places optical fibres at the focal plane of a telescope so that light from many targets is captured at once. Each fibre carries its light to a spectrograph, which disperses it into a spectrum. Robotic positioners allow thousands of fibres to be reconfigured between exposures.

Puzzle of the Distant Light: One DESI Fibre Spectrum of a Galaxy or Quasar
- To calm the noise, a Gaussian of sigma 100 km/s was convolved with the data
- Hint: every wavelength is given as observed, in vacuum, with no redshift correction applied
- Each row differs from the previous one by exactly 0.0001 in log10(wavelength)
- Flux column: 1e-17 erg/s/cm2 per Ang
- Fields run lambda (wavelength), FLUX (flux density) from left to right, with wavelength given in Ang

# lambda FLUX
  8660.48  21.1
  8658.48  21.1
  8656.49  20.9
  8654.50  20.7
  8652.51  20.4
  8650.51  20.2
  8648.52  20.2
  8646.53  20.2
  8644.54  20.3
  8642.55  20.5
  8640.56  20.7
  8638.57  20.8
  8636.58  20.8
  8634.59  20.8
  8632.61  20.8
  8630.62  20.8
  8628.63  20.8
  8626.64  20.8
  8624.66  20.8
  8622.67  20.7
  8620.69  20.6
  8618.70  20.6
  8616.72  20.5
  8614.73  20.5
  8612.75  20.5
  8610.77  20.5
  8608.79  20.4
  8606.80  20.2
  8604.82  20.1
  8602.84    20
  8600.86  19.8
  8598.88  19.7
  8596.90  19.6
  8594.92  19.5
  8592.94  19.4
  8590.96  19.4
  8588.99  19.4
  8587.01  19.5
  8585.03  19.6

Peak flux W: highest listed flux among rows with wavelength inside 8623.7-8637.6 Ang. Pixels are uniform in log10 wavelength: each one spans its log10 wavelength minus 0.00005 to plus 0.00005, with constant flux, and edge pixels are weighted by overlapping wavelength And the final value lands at 20.8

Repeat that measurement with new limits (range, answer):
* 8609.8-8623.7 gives 20.7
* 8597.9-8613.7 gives 20.5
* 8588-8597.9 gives 19.6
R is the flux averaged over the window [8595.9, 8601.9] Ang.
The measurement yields 19.7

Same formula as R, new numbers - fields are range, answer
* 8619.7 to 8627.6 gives 20.7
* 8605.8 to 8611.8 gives 20.4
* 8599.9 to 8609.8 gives 20.1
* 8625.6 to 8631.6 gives 20.8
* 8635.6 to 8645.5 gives 20.6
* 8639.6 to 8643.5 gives 20.6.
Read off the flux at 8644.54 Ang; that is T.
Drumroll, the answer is 20.3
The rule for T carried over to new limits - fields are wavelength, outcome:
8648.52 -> 20.2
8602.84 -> 20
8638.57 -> 20.8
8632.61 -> 20.8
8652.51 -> 20.4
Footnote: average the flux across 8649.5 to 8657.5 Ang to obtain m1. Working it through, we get 20.6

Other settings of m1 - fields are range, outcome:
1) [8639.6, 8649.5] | 20.4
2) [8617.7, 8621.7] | 20.6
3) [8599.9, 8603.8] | 19.9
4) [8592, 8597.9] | 19.5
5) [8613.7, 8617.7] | 20.5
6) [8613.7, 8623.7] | 20.6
